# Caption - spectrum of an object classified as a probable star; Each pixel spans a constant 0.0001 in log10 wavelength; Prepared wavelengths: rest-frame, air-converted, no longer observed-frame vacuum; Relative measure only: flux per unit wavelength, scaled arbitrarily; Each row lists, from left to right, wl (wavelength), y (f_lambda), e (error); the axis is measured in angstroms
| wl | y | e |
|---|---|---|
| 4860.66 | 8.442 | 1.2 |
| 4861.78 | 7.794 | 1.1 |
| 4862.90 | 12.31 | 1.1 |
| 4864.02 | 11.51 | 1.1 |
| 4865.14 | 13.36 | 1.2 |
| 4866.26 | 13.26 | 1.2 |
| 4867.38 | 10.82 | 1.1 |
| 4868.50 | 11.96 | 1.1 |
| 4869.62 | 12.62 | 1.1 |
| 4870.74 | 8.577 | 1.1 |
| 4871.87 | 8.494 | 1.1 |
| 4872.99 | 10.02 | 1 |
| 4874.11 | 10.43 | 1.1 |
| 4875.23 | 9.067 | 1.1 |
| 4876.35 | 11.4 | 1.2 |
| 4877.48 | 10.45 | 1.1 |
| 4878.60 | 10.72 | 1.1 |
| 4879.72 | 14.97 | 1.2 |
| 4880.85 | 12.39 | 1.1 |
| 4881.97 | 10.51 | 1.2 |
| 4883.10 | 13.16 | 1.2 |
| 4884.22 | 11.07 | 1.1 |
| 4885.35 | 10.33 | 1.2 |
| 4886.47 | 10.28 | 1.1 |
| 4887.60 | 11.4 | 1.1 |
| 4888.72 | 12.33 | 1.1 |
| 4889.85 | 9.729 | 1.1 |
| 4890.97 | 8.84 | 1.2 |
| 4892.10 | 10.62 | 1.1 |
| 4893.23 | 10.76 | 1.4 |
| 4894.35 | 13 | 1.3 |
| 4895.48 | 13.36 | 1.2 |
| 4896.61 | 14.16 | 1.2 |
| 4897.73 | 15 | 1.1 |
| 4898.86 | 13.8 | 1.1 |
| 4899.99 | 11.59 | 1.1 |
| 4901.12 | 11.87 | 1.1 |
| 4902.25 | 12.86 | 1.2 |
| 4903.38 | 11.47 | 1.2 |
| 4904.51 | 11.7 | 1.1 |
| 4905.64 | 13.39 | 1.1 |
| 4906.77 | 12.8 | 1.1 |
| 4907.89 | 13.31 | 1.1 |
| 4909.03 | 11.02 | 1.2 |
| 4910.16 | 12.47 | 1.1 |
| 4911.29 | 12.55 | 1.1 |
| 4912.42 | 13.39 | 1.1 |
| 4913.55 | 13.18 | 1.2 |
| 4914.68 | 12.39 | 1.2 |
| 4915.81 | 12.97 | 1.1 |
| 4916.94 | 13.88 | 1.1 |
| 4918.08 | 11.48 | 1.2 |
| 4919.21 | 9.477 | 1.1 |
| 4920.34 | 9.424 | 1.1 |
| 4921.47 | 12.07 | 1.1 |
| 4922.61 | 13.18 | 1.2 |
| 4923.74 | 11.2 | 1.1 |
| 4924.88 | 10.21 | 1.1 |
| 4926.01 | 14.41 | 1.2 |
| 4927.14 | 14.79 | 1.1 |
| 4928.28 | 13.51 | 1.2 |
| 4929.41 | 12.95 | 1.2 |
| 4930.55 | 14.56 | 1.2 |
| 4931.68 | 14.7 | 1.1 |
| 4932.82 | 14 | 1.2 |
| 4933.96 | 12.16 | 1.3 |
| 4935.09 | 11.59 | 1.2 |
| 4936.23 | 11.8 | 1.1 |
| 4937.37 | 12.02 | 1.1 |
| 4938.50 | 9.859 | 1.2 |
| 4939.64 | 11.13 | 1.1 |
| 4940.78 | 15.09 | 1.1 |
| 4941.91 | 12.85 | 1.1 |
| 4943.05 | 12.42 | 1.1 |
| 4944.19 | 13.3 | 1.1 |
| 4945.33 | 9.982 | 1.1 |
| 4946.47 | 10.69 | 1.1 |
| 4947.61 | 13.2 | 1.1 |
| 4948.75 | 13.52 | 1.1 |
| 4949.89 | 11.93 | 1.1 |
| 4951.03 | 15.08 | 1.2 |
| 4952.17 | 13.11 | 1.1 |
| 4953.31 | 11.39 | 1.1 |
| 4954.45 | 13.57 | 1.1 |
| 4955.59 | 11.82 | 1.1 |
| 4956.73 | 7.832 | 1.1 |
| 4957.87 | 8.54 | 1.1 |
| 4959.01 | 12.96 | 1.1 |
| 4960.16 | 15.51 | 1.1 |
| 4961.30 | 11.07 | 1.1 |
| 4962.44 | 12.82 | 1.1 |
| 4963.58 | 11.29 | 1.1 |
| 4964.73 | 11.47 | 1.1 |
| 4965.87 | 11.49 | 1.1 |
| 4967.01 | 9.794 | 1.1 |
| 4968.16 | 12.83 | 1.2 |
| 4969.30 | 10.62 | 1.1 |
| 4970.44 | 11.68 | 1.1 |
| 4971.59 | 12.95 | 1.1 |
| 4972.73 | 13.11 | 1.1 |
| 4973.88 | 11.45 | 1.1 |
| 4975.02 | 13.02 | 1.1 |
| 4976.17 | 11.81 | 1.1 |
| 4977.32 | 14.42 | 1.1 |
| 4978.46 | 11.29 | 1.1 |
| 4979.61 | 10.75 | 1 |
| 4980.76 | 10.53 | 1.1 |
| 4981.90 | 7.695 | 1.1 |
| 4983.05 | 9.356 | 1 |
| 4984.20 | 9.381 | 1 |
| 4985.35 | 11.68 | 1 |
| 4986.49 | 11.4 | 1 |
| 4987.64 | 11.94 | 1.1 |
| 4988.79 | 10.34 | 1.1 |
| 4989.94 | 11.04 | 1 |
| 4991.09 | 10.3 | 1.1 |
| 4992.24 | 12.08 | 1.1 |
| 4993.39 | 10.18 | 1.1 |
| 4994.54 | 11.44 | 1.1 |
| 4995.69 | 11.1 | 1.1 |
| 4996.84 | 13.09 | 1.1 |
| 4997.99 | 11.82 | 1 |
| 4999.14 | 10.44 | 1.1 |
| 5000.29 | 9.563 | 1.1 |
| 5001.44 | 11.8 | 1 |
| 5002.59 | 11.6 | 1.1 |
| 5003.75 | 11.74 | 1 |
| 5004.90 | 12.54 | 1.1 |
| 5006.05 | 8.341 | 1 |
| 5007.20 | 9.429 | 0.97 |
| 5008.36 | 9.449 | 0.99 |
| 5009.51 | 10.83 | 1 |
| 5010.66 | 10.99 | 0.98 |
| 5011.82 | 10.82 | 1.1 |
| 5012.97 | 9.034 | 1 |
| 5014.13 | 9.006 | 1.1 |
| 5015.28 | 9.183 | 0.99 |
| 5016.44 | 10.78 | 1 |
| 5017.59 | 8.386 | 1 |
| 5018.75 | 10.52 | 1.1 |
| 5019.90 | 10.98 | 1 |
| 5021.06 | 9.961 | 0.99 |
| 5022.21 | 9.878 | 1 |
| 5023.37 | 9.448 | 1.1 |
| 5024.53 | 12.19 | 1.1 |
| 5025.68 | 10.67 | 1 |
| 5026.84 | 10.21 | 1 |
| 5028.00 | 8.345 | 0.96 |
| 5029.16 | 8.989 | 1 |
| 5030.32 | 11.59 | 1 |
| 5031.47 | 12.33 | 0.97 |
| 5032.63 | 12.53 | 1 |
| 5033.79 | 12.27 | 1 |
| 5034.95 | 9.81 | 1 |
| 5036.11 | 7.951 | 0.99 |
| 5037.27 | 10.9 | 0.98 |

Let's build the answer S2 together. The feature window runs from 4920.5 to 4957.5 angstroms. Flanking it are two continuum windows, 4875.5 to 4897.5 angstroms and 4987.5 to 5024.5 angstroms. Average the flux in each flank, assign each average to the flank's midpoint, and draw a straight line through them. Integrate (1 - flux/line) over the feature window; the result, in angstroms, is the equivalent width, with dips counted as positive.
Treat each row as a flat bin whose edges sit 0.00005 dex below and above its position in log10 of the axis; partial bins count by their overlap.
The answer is -4.3 angstroms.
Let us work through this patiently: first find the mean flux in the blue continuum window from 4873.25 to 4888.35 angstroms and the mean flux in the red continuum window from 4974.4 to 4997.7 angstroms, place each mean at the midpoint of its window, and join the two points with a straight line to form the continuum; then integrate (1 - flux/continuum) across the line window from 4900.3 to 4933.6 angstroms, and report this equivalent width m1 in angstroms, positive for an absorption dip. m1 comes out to -4.1 angstroms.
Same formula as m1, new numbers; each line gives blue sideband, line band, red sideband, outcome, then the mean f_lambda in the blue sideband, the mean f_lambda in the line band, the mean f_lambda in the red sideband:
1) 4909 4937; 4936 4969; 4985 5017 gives -0.3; 12.6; 12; 10.8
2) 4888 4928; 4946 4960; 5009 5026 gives -0.8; 12.3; 12.1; 10.2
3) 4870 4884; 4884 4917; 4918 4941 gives -1.8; 10.9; 12.2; 12.3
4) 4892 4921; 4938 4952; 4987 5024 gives -0.9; 12.4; 12.4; 10.6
